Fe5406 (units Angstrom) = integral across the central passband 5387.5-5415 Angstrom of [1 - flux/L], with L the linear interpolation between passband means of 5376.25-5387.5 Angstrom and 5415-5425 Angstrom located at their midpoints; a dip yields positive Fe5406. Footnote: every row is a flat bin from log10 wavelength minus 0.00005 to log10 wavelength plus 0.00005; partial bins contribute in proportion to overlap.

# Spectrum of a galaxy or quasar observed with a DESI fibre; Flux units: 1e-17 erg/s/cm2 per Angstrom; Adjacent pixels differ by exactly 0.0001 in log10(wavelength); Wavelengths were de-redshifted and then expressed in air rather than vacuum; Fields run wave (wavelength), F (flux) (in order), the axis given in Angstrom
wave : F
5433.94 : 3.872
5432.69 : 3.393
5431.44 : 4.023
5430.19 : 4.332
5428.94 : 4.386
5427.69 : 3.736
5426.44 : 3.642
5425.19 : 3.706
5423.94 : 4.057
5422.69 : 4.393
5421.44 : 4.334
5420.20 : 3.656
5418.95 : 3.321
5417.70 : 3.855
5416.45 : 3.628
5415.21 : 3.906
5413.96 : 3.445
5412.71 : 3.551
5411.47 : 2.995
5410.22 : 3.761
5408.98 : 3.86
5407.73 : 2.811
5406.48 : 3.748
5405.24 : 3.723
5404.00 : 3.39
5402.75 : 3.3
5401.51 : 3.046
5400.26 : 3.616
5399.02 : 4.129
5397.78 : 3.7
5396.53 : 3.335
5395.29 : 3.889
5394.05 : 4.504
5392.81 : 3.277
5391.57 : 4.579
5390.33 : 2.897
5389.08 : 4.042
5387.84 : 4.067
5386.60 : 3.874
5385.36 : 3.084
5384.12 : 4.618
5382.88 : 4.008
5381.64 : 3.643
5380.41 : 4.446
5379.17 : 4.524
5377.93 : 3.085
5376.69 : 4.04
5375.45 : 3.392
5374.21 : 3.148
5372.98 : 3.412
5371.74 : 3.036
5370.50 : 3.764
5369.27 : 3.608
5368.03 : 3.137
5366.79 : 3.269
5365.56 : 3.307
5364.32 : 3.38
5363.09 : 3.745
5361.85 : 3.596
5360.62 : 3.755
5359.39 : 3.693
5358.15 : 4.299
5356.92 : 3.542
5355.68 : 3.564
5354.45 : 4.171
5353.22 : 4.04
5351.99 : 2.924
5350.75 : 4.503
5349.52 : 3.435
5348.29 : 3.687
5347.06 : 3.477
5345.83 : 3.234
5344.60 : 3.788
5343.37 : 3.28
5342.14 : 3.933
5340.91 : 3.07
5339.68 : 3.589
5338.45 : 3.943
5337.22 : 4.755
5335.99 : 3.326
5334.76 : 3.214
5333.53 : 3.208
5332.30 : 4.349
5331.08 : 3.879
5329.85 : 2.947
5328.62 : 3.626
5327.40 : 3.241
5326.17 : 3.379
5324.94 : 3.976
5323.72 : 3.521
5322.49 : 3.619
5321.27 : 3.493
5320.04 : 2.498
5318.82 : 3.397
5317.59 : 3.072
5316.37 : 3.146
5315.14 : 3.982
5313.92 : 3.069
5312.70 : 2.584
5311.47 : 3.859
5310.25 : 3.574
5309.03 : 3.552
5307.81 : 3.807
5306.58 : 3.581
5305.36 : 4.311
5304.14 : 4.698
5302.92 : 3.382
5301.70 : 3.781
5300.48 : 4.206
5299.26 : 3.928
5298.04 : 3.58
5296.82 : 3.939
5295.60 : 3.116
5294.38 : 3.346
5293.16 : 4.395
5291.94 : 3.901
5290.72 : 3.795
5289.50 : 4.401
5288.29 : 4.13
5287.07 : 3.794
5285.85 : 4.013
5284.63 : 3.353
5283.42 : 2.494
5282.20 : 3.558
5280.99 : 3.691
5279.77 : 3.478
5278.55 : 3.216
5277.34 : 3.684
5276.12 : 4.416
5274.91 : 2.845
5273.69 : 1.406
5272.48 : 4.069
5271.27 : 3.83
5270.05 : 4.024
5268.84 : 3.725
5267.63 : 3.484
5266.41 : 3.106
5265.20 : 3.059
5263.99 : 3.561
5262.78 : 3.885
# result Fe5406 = 2.0 Angstrom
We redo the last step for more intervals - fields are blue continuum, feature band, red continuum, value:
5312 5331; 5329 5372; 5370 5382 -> -1.5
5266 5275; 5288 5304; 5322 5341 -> -1.9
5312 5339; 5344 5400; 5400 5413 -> -4.2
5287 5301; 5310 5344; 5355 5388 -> 2.7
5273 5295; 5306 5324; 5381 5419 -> 1.0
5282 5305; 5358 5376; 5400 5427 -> 1.0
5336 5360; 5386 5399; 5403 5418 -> -0.9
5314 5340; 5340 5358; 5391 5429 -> -0.3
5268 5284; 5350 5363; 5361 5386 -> -0.8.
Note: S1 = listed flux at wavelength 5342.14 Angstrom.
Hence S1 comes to 3.933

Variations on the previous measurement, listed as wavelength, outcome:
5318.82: 3.397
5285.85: 4.013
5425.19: 3.706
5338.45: 3.943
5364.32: 3.38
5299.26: 3.928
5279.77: 3.478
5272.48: 4.069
